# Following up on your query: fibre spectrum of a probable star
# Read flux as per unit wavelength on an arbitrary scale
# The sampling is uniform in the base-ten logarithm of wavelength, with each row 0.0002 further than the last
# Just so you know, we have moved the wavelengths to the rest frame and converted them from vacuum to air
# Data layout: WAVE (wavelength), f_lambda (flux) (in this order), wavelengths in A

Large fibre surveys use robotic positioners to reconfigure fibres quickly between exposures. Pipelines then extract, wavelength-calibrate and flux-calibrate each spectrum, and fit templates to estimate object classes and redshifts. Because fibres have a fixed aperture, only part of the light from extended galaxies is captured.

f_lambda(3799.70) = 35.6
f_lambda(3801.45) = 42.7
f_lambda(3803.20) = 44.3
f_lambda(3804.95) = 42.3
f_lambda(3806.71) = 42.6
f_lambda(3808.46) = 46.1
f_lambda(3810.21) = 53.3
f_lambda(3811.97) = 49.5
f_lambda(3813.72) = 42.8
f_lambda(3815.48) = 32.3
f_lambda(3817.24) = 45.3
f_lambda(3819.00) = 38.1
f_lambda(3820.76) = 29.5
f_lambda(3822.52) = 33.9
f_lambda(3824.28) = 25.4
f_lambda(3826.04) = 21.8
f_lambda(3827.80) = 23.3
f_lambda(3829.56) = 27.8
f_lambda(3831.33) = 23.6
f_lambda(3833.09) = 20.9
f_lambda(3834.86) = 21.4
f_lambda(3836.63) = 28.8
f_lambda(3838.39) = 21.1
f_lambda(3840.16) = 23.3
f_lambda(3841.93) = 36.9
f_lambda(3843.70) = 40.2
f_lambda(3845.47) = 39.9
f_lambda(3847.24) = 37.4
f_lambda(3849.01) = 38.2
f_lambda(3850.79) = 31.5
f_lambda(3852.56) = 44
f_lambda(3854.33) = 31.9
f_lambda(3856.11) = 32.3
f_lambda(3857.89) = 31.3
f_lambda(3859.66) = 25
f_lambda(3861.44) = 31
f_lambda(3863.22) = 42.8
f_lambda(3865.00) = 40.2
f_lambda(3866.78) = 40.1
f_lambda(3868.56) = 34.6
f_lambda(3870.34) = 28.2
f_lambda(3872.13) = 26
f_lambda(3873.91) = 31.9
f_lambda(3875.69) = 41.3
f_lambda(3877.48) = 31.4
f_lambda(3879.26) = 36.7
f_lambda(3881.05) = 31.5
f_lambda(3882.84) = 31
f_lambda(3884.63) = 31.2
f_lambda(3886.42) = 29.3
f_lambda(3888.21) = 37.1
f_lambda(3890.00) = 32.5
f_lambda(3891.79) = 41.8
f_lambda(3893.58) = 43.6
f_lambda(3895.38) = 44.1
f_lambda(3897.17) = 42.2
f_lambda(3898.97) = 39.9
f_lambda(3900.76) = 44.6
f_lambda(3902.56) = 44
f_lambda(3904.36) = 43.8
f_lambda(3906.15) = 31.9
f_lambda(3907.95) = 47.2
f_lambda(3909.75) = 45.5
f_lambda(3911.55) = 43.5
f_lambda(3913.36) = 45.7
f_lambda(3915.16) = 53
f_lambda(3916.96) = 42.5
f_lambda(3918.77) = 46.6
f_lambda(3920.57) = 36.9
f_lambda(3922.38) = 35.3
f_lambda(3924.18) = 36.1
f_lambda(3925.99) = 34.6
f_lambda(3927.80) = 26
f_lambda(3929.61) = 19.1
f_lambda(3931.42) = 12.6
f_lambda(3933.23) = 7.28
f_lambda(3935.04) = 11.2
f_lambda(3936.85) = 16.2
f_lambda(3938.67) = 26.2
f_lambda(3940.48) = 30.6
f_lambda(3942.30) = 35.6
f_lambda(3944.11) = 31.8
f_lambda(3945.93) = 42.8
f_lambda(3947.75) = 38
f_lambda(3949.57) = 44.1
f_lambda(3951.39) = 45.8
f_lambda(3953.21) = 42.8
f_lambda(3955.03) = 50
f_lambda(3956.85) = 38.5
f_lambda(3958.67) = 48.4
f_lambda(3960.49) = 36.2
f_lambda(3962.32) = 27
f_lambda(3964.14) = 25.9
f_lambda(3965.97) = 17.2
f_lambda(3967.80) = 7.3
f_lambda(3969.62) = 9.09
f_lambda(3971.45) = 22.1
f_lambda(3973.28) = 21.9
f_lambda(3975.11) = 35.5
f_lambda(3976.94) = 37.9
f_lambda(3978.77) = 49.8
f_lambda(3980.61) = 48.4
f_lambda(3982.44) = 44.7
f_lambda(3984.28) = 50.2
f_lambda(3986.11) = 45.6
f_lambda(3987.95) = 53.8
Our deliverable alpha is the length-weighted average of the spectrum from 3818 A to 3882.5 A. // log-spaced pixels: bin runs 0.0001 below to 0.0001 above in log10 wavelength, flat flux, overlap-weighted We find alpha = 31.8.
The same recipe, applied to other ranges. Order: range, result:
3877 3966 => 35.7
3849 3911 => 36.6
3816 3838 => 28.2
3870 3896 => 34.5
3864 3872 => 34.9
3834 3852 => 32.1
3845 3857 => 36.3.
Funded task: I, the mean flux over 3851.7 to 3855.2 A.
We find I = 38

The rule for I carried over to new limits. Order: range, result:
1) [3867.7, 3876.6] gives 32.4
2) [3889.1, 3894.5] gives 39.3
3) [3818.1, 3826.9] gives 29.8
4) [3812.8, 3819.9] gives 39.6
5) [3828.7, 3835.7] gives 23.4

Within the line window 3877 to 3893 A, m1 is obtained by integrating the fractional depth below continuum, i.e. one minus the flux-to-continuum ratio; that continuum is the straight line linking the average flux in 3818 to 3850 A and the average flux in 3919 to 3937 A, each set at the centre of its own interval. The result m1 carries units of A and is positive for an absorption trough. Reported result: -4.13 A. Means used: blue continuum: 29.6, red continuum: 24.7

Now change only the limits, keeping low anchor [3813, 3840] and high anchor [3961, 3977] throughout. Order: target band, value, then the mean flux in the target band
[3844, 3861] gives -4.4 A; 34.7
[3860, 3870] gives -3.5 A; 36.5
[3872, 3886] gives -3.5 A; 32.9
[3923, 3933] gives -0.2 A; 24.7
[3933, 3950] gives -3.9 A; 28.8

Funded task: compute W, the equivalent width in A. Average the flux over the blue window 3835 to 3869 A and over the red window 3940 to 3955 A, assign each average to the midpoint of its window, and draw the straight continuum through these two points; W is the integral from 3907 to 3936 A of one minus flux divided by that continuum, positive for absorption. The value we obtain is 3.2 A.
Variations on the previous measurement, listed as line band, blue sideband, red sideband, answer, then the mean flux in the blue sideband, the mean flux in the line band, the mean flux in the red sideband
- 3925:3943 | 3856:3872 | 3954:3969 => 5.60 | 33.6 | 21.8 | 31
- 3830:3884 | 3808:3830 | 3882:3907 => 6.98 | 36.1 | 32.4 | 38.4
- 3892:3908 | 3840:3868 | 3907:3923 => -0.03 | 35.7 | 42.1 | 44.1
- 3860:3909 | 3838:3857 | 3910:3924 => 2.79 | 34.6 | 36.9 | 43.1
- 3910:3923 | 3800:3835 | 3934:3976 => -4.74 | 35.6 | 43.6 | 30.5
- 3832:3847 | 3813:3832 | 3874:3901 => 1.57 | 31.2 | 29.4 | 36.9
